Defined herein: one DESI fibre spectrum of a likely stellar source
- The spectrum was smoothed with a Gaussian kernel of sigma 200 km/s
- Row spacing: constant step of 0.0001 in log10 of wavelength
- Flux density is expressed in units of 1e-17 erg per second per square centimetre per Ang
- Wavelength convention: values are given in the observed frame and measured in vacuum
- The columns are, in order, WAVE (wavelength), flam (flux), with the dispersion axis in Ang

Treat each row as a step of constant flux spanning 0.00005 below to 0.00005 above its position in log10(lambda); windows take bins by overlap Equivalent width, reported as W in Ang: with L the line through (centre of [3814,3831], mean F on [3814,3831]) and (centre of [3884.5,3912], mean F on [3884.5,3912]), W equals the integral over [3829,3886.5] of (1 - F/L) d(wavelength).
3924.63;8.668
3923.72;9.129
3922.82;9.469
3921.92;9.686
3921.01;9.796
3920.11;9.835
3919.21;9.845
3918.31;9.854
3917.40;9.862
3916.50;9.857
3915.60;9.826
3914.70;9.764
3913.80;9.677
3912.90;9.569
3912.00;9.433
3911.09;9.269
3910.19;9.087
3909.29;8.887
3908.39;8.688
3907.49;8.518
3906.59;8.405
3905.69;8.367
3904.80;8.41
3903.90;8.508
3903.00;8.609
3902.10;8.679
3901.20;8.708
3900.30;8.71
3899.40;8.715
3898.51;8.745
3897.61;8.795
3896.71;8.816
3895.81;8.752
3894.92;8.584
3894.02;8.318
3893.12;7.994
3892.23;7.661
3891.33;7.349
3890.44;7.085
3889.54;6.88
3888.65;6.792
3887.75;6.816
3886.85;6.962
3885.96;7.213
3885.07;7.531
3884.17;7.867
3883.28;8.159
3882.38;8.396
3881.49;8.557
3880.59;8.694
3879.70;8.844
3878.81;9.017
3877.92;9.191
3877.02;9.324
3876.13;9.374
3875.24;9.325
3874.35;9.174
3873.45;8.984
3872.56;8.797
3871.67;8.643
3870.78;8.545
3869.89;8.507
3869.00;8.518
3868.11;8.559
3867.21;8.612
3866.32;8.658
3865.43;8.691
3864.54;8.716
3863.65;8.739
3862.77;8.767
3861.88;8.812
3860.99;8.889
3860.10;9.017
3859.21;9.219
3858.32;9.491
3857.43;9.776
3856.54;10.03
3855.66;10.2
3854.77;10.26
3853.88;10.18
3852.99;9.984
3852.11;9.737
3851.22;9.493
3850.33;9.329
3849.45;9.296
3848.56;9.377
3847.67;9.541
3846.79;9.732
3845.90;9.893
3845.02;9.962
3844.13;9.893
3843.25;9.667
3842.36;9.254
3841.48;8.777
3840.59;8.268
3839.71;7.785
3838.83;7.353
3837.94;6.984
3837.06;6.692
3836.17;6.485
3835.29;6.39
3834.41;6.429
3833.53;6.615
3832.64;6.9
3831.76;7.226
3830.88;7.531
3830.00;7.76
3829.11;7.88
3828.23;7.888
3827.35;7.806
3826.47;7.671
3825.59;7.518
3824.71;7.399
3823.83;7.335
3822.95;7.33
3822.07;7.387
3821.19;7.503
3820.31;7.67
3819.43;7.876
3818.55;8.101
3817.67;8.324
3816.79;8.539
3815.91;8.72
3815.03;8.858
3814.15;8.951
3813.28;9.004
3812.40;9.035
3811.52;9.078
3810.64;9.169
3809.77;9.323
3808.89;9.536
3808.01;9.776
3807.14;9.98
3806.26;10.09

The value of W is -4.5 Ang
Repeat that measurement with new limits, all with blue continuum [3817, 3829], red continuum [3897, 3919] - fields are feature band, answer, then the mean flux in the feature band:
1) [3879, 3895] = 1.7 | 7.76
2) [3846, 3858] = -2.4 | 9.76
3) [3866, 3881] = -0.7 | 8.87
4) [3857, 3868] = -0.8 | 8.93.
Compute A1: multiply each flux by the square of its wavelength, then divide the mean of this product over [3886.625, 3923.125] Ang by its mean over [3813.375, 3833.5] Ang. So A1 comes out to 1.2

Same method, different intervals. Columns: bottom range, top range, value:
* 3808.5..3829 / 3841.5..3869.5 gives 1.16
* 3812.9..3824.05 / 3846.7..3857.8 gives 1.22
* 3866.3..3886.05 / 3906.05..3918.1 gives 1.09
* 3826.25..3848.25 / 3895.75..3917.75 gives 1.16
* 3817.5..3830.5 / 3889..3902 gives 1.11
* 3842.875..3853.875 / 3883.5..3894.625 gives 0.78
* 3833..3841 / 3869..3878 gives 1.30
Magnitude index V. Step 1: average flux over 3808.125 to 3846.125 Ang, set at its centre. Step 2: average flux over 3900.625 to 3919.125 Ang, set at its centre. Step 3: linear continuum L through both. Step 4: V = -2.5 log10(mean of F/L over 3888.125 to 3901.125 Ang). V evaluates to 0.11 mag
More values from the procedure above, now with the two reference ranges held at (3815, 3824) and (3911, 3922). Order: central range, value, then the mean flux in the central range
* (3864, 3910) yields 0.09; 8.41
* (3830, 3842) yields 0.14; 7.23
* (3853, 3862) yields -0.12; 9.63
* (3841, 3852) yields -0.13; 9.52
